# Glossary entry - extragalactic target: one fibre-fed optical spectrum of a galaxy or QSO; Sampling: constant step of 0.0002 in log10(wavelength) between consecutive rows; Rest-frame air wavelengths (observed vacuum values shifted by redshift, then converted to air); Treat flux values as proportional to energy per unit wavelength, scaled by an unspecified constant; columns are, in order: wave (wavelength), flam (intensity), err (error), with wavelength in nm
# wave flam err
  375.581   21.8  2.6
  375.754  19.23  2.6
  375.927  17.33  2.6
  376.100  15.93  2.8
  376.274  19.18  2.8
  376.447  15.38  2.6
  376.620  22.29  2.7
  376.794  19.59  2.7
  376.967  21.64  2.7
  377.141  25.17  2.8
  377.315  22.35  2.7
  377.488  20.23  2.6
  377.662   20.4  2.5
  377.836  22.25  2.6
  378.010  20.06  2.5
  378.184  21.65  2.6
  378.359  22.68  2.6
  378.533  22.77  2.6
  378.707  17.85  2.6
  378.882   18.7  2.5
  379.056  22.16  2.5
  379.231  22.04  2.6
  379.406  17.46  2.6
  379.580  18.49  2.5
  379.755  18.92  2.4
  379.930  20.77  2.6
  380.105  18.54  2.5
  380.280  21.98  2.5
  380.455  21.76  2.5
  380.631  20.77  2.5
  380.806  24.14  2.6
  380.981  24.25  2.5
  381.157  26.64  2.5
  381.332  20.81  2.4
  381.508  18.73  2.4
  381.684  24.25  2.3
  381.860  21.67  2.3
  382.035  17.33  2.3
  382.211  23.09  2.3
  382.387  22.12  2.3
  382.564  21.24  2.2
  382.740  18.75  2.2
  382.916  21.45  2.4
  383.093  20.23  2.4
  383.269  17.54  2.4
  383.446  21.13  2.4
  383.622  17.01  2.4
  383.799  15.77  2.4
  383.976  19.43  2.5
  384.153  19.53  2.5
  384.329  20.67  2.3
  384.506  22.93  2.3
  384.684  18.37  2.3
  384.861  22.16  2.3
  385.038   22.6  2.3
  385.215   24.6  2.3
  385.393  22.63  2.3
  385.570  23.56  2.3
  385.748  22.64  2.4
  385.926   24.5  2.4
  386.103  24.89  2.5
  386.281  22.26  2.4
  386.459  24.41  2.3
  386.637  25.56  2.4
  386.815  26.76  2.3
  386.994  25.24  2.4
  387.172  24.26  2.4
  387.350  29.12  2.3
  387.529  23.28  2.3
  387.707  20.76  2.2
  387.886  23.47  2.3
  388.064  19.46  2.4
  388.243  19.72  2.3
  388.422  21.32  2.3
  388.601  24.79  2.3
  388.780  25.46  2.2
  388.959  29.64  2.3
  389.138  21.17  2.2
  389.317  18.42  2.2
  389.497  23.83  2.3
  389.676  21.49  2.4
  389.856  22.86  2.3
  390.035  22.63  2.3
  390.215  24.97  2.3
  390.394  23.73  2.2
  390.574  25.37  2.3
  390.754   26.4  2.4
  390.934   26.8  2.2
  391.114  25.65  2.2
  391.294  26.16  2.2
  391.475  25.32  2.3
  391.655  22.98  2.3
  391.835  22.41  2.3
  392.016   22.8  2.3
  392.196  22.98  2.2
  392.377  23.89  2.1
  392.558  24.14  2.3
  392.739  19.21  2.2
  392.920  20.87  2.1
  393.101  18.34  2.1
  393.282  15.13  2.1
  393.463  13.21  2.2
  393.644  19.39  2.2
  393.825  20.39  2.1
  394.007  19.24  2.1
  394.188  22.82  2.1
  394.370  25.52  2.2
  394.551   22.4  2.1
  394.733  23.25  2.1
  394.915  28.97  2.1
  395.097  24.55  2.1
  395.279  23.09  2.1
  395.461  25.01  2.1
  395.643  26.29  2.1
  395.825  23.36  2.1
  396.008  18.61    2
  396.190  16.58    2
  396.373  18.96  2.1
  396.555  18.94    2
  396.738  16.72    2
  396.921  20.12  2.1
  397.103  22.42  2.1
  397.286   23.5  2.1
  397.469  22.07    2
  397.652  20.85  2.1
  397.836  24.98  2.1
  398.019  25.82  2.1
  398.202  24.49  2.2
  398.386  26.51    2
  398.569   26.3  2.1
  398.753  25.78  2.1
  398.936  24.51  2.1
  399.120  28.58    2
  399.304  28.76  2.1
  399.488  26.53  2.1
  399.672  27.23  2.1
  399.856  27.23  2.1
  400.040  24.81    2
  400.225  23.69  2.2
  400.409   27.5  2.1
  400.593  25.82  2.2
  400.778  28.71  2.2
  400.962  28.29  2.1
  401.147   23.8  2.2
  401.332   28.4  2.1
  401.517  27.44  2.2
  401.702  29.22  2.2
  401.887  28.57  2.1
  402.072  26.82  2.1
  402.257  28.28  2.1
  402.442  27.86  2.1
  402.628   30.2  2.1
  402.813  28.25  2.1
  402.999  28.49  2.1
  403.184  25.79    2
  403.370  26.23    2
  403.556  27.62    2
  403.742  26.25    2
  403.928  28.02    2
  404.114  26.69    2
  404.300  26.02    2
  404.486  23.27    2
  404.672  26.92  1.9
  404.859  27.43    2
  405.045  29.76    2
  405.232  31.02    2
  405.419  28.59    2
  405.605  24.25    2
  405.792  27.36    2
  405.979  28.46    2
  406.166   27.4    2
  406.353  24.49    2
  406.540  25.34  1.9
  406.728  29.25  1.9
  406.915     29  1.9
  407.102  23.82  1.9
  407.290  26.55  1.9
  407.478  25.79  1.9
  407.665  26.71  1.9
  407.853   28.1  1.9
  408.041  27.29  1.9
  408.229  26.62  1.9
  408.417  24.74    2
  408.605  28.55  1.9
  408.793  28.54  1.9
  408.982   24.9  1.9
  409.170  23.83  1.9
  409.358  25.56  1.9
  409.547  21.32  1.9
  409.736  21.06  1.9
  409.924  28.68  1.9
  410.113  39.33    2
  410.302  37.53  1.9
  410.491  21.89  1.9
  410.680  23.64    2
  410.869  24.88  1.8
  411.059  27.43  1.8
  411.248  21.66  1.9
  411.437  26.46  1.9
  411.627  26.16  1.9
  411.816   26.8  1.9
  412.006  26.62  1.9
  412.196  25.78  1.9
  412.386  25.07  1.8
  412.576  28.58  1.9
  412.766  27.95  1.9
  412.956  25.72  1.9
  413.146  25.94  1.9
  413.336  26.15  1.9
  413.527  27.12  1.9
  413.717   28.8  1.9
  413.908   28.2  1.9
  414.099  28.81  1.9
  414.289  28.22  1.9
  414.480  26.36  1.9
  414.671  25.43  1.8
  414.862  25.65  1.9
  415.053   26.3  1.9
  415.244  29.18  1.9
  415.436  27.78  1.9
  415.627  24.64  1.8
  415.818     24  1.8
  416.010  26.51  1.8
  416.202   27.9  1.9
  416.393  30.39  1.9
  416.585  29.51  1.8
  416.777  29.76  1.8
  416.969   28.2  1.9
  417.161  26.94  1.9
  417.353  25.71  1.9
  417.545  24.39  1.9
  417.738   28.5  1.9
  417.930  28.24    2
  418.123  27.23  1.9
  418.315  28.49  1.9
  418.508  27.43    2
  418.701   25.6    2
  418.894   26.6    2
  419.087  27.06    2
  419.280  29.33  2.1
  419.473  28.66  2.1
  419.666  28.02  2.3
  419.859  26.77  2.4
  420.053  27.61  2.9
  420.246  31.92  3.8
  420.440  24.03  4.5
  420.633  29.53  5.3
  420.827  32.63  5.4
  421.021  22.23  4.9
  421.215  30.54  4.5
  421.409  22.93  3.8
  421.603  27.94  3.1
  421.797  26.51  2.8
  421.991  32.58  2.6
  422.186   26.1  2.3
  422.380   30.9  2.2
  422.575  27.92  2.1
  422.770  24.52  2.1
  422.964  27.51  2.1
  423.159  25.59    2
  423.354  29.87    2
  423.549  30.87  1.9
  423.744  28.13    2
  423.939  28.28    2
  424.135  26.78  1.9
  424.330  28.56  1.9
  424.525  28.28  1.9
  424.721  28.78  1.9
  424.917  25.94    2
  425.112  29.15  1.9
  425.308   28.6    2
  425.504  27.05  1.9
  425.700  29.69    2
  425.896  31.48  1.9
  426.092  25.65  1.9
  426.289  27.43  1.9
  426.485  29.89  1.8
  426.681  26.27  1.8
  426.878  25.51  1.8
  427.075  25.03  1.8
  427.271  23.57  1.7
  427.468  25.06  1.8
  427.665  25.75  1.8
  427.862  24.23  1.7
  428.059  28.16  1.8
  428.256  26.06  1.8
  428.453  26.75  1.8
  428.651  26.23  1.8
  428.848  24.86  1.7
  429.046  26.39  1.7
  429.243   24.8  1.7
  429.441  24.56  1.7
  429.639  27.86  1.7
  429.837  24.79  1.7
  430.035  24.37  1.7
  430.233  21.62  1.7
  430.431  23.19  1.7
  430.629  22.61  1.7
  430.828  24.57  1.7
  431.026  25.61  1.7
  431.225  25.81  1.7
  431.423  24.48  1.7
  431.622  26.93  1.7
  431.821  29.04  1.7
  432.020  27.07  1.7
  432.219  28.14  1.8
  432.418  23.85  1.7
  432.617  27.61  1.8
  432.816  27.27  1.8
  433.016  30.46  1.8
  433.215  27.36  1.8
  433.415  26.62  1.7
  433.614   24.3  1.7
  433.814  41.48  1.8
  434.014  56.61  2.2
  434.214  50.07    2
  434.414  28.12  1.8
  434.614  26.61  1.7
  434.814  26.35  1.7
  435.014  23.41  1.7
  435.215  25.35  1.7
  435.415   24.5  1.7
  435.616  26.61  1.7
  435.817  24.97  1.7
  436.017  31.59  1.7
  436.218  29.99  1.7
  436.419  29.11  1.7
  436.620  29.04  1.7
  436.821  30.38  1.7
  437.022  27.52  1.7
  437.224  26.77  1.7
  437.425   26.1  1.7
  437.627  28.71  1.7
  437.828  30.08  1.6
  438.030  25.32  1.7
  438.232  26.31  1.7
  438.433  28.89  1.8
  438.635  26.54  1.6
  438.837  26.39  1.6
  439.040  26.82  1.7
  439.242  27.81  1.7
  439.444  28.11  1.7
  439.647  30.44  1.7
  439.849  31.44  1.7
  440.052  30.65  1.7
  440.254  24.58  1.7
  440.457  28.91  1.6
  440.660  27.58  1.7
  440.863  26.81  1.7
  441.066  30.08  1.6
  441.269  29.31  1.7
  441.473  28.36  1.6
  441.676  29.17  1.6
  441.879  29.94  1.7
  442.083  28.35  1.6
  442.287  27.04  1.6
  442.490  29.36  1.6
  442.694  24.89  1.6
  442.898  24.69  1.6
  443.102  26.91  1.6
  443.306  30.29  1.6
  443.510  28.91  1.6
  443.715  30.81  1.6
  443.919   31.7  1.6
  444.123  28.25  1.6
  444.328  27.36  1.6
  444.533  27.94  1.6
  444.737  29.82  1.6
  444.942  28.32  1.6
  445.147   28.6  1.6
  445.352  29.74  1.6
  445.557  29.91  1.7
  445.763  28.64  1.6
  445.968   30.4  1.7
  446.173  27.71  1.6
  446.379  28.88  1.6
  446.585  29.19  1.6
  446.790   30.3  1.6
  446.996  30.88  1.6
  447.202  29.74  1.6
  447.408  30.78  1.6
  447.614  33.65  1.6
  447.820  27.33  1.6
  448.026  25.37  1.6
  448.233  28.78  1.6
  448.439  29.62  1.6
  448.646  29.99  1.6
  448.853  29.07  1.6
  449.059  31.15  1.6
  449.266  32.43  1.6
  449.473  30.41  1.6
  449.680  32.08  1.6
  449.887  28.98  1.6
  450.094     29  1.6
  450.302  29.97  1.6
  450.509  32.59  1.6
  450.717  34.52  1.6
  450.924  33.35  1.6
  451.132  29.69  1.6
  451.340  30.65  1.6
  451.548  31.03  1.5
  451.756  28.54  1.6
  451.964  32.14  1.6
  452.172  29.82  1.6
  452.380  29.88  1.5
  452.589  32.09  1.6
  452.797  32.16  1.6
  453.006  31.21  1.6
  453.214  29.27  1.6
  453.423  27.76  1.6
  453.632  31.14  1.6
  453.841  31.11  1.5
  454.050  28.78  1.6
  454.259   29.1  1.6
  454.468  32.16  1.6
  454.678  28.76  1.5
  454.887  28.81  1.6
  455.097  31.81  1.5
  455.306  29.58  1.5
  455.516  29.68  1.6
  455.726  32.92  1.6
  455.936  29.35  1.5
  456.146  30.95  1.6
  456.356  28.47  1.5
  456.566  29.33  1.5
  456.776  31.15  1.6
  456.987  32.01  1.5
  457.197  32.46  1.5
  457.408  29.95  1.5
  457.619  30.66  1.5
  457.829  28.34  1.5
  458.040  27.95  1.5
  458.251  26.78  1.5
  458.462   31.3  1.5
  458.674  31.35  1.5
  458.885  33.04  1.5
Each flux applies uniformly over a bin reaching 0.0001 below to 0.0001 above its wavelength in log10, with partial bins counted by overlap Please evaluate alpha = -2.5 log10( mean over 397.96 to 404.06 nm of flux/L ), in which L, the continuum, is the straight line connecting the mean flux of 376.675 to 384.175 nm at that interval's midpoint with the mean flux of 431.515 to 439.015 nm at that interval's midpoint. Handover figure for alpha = -0.134 mag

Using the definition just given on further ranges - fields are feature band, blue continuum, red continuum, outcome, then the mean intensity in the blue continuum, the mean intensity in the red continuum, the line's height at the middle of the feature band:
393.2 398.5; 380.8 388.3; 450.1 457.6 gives 0.076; 22.1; 30.6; 23.5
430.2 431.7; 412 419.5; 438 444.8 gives 0.141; 27.2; 28.3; 27.8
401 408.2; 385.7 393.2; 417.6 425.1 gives -0.067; 23.6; 27.8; 25.6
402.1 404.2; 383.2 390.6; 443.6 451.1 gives -0.125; 22.6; 29.9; 24.6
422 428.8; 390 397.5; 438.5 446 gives -0.043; 22.3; 28.5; 26.3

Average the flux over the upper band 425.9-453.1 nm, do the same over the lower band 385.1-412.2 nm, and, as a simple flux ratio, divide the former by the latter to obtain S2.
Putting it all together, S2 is 1.1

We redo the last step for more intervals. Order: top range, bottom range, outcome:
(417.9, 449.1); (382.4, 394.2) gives 1.26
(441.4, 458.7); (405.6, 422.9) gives 1.10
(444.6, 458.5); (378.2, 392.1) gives 1.35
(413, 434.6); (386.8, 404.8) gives 1.14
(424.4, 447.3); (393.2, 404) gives 1.14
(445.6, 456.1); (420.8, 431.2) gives 1.13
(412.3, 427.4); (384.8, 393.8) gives 1.19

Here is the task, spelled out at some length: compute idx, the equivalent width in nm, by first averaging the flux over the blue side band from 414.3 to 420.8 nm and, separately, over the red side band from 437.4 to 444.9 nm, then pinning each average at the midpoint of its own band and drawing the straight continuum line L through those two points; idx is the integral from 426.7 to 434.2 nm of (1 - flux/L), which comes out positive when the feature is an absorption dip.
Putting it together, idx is 0.17 nm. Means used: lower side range 27.5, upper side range 28.3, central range 27.3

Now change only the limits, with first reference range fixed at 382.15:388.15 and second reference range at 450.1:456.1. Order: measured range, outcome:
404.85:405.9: -0.15 nm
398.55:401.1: -0.29 nm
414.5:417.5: -0.13 nm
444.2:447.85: 0.04 nm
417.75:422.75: -0.25 nm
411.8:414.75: -0.16 nm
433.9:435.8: -0.23 nm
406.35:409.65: -0.16 nm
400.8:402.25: -0.21 nm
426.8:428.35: 0.11 nm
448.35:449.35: -0.01 nm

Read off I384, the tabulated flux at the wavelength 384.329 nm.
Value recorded 20.67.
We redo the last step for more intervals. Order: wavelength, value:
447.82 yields 27.33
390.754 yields 26.4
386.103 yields 24.89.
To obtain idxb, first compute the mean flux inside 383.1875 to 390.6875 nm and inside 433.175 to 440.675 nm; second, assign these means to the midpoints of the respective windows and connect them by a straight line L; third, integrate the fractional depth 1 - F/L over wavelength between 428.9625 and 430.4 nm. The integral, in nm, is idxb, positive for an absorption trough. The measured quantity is 0.18 nm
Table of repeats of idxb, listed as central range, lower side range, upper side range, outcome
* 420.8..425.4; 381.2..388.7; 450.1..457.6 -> -0.198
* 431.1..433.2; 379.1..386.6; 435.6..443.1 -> 0.011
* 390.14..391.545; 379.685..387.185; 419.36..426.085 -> -0.160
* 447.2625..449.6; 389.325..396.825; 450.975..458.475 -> -0.040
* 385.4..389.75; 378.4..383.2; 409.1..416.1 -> -0.270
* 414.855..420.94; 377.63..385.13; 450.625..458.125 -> -0.490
